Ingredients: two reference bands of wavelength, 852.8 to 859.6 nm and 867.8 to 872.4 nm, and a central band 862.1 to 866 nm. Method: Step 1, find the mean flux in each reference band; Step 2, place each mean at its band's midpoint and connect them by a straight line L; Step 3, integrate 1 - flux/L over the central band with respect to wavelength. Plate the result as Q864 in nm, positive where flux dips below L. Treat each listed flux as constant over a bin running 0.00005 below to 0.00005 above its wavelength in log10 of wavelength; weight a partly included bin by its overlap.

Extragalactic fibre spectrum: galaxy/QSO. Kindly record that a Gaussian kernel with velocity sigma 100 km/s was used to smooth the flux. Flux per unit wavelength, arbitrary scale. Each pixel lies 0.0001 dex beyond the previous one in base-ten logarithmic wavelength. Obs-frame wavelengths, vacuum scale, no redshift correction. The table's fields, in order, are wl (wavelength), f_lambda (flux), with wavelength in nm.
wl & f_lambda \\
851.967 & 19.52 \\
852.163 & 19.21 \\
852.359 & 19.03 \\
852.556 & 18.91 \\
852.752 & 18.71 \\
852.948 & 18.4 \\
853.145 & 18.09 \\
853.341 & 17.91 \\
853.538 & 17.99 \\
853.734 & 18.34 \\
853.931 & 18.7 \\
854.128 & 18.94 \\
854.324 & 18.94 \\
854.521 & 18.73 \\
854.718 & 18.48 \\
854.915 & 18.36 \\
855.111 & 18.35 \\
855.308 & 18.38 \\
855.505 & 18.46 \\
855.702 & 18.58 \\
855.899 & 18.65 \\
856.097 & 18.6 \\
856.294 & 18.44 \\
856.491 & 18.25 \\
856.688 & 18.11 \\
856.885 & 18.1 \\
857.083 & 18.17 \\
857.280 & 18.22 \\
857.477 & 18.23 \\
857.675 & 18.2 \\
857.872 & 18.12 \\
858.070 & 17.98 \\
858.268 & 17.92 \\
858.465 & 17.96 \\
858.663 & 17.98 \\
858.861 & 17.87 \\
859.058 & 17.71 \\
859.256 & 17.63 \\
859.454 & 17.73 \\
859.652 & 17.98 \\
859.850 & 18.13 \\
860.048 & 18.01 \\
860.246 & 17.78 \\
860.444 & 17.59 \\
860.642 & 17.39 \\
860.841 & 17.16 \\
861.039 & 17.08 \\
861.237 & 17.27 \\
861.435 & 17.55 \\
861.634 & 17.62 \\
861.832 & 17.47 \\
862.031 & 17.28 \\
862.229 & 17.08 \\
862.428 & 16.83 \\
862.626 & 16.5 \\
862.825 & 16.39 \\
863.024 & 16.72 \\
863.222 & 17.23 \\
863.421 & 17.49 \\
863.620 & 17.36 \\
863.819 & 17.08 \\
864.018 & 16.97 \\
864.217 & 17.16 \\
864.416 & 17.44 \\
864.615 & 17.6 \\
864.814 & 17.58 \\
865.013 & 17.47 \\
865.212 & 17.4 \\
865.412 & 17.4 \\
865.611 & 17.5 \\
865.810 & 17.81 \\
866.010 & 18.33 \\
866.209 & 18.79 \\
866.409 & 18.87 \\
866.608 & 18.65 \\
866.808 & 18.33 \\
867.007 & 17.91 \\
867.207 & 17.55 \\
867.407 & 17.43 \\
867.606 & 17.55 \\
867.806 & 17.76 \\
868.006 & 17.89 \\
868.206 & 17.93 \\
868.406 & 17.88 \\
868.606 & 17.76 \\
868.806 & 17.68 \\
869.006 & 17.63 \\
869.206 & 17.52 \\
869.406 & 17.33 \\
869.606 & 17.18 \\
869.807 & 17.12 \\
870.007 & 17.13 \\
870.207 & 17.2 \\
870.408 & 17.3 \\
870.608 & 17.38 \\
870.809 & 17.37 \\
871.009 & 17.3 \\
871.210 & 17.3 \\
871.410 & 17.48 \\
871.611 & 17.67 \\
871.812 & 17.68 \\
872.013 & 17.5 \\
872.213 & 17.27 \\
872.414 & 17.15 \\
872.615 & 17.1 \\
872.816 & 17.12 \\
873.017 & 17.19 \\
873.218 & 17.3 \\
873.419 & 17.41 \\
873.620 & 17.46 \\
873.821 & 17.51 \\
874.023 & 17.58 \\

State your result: 0.13 nm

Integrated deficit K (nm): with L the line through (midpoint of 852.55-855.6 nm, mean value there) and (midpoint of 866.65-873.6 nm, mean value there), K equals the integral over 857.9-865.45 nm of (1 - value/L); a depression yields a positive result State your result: 0.23 nm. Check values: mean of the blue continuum 18.5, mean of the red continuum 17.5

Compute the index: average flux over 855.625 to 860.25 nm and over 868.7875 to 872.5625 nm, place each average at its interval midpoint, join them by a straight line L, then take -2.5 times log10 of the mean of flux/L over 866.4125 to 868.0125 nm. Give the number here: -0.023 mag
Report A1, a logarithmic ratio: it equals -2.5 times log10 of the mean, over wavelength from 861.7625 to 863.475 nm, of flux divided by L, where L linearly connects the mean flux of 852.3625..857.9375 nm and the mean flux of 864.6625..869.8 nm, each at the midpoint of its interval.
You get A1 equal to 0.07 mag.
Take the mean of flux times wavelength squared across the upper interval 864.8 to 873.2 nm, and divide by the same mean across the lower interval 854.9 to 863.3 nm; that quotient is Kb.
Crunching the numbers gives 1.01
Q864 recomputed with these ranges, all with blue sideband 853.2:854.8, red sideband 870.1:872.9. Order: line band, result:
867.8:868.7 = -0.02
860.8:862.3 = 0.06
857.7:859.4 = 0.03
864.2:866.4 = 0.00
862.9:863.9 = 0.04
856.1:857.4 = 0.00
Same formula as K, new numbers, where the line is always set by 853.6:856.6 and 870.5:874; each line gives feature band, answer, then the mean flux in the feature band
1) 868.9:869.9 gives 0.012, 17.4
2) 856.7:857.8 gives 0.013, 18.2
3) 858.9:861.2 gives 0.070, 17.7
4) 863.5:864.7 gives 0.044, 17.3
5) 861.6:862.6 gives 0.049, 17.2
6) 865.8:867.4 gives -0.045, 18.2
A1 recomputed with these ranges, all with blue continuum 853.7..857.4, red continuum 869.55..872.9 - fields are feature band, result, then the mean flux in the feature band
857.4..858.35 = 0.01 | 18.1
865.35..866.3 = -0.02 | 18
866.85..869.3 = -0.01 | 17.7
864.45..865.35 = 0.02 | 17.5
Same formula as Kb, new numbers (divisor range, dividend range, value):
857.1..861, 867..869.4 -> 1.01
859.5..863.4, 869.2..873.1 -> 1.02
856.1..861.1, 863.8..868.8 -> 1.01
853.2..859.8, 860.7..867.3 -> 0.98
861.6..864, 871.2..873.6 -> 1.04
